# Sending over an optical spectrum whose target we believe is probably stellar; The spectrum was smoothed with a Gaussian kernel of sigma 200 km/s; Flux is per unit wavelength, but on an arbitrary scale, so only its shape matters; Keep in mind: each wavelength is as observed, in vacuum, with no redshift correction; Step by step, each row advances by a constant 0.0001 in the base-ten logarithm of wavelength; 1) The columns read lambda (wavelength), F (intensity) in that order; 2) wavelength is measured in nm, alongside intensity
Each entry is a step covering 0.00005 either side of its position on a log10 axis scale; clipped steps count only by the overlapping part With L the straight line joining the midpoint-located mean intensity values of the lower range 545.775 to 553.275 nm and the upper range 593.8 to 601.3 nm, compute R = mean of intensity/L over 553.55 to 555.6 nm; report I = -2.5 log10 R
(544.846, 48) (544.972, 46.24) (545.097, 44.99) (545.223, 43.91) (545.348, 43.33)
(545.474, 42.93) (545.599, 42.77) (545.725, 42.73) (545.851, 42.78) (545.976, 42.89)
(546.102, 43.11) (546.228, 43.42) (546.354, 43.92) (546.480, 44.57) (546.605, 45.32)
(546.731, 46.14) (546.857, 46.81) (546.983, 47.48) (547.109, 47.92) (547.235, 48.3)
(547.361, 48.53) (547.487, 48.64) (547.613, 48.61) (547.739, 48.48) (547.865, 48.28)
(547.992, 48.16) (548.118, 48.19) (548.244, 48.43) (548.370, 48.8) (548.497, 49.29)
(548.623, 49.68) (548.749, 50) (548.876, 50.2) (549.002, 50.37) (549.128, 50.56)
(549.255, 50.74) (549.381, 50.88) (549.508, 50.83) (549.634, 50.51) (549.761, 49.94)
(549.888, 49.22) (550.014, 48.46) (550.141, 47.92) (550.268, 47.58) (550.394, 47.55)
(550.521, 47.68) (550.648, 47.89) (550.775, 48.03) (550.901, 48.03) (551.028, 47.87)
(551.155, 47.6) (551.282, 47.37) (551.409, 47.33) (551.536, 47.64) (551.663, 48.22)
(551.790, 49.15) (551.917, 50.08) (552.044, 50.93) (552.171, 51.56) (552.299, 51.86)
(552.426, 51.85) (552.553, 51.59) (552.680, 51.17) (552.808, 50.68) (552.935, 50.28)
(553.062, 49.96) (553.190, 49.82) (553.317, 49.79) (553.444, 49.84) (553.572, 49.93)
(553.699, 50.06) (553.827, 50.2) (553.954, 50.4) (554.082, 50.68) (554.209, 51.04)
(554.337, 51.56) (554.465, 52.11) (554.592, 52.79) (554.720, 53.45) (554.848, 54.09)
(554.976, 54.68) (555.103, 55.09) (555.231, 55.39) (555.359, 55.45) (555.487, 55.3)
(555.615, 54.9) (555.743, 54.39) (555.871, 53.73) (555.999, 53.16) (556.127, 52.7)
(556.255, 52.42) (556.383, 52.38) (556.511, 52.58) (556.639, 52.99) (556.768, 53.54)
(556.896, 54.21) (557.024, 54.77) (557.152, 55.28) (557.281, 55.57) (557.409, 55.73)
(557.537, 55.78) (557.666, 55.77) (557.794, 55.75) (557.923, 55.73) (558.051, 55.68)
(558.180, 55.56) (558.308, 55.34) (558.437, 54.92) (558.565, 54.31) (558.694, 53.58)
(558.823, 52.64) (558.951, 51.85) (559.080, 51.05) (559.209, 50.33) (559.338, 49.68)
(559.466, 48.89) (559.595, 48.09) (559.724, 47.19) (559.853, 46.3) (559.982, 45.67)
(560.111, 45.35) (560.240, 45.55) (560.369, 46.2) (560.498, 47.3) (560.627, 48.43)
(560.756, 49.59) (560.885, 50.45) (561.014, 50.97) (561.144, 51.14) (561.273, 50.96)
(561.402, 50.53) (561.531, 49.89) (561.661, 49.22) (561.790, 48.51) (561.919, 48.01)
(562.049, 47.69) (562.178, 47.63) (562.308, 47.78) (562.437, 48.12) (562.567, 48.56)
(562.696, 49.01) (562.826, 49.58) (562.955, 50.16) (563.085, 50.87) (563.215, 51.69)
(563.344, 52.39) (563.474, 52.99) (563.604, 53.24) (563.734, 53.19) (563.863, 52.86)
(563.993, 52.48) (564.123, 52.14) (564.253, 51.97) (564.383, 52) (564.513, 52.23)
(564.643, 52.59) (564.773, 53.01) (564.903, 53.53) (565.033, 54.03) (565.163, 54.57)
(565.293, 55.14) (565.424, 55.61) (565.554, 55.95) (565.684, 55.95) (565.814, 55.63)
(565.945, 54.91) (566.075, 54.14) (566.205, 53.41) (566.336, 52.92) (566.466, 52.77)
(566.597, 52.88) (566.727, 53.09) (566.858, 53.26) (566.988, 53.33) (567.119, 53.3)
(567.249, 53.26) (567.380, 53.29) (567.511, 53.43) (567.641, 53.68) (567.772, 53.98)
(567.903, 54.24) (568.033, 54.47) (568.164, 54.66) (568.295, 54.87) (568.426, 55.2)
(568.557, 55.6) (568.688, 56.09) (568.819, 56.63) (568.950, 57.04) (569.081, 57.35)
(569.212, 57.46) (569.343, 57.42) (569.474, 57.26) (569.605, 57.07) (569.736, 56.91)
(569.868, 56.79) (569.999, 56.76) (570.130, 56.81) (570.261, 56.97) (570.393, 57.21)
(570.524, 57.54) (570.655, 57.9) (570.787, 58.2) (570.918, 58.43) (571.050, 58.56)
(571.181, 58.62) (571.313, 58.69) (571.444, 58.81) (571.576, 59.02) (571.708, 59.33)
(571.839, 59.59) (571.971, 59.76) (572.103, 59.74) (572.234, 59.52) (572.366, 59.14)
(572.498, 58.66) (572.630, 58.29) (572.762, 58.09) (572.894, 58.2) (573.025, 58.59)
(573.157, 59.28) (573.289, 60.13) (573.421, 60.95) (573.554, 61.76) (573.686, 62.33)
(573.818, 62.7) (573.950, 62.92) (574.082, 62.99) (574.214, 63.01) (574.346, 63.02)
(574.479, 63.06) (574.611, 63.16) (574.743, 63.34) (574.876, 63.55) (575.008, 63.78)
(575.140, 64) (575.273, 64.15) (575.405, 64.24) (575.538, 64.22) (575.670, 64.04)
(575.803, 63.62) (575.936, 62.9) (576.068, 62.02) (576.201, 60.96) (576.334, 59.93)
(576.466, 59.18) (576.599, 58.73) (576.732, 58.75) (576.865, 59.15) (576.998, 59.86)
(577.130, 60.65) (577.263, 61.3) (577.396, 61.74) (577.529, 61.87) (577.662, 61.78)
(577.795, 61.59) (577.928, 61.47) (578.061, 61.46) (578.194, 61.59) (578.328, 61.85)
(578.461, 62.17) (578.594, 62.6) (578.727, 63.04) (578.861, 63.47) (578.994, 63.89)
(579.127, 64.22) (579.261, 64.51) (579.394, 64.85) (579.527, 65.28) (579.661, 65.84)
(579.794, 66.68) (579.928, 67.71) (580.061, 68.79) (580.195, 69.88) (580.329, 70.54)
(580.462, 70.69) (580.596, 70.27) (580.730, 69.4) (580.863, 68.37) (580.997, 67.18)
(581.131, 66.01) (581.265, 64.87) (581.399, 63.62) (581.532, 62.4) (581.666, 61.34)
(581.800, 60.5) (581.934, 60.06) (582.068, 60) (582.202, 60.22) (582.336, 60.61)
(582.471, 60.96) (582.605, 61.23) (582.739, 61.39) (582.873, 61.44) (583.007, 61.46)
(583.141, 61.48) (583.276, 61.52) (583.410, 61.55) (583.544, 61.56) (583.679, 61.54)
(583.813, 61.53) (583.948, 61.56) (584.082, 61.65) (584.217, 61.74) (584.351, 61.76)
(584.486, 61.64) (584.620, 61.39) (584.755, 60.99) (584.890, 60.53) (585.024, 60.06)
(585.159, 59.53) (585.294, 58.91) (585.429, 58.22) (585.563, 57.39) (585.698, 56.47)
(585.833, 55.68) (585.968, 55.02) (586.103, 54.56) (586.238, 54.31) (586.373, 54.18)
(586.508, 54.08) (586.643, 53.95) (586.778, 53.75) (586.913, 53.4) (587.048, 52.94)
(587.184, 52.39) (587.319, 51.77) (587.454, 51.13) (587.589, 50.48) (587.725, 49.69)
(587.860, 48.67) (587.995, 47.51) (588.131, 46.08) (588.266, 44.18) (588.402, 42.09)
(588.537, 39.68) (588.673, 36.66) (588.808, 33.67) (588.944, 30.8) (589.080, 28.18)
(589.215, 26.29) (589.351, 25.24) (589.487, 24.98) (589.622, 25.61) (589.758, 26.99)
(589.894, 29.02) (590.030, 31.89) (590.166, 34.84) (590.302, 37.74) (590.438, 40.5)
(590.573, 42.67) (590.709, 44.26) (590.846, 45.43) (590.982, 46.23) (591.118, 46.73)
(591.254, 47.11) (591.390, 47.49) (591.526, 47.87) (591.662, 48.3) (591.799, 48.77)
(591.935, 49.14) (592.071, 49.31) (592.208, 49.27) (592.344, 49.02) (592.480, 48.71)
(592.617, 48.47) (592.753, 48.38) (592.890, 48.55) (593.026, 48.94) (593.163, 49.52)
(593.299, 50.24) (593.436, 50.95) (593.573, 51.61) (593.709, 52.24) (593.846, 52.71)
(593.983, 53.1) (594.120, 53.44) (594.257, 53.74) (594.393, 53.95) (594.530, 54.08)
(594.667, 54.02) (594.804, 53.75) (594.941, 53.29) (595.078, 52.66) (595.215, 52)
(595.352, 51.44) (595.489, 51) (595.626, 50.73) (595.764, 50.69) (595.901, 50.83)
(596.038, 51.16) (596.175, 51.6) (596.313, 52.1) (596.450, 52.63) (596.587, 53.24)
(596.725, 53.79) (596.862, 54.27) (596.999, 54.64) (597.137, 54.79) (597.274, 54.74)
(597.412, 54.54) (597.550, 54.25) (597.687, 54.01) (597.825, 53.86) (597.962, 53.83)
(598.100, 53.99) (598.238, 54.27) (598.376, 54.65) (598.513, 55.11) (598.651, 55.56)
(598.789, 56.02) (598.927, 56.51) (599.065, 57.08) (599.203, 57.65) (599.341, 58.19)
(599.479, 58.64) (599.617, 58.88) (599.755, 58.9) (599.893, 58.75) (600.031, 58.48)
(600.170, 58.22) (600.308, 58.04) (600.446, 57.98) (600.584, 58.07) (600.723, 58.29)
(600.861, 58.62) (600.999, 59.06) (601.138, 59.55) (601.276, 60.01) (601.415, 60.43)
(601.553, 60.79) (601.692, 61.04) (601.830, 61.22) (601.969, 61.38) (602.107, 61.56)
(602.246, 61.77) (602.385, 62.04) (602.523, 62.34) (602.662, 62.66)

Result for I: -0.08 mag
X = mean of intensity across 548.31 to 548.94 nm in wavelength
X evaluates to 49.6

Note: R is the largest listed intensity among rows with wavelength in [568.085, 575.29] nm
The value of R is 64.15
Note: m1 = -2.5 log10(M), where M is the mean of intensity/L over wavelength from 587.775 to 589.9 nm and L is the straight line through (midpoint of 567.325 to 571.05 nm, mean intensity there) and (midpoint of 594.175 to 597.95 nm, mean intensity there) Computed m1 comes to 0.47 mag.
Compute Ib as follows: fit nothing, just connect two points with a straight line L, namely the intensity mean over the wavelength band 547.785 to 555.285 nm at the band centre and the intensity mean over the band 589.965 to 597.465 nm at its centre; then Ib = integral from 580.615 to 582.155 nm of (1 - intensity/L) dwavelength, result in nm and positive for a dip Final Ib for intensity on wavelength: -0.44 nm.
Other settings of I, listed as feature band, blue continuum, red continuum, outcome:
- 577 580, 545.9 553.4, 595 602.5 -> -0.19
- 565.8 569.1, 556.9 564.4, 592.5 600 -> -0.06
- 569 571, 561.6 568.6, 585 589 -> -0.10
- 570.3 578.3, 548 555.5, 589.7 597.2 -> -0.22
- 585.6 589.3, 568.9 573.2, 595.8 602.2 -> 0.21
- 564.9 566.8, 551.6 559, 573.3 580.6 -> 0.07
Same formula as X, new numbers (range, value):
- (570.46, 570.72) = 57.8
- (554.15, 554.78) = 52.2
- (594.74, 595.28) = 52.9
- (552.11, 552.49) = 51.7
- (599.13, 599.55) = 58.2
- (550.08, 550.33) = 47.7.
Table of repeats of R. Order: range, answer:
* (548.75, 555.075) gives 54.68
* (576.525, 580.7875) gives 70.69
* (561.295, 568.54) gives 55.95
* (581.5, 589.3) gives 62.4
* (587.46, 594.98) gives 54.08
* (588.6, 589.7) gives 36.66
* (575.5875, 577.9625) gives 64.04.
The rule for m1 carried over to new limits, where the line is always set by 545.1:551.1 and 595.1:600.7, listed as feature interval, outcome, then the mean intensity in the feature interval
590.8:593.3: 0.12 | 48.3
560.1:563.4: 0.01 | 49.1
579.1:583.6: -0.22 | 64.3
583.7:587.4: -0.09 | 57.4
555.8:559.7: -0.10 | 53.4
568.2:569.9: -0.12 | 56.5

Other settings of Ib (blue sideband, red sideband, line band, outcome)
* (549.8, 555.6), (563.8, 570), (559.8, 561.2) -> 0.13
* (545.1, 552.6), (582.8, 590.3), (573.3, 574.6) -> -0.35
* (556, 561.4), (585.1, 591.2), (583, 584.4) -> -0.48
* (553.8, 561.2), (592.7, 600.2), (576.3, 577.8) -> -0.21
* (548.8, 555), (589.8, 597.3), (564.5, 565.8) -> -0.12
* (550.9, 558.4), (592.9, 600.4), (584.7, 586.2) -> -0.12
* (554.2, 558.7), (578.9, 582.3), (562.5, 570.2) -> 0.64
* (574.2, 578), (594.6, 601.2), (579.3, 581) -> -0.21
